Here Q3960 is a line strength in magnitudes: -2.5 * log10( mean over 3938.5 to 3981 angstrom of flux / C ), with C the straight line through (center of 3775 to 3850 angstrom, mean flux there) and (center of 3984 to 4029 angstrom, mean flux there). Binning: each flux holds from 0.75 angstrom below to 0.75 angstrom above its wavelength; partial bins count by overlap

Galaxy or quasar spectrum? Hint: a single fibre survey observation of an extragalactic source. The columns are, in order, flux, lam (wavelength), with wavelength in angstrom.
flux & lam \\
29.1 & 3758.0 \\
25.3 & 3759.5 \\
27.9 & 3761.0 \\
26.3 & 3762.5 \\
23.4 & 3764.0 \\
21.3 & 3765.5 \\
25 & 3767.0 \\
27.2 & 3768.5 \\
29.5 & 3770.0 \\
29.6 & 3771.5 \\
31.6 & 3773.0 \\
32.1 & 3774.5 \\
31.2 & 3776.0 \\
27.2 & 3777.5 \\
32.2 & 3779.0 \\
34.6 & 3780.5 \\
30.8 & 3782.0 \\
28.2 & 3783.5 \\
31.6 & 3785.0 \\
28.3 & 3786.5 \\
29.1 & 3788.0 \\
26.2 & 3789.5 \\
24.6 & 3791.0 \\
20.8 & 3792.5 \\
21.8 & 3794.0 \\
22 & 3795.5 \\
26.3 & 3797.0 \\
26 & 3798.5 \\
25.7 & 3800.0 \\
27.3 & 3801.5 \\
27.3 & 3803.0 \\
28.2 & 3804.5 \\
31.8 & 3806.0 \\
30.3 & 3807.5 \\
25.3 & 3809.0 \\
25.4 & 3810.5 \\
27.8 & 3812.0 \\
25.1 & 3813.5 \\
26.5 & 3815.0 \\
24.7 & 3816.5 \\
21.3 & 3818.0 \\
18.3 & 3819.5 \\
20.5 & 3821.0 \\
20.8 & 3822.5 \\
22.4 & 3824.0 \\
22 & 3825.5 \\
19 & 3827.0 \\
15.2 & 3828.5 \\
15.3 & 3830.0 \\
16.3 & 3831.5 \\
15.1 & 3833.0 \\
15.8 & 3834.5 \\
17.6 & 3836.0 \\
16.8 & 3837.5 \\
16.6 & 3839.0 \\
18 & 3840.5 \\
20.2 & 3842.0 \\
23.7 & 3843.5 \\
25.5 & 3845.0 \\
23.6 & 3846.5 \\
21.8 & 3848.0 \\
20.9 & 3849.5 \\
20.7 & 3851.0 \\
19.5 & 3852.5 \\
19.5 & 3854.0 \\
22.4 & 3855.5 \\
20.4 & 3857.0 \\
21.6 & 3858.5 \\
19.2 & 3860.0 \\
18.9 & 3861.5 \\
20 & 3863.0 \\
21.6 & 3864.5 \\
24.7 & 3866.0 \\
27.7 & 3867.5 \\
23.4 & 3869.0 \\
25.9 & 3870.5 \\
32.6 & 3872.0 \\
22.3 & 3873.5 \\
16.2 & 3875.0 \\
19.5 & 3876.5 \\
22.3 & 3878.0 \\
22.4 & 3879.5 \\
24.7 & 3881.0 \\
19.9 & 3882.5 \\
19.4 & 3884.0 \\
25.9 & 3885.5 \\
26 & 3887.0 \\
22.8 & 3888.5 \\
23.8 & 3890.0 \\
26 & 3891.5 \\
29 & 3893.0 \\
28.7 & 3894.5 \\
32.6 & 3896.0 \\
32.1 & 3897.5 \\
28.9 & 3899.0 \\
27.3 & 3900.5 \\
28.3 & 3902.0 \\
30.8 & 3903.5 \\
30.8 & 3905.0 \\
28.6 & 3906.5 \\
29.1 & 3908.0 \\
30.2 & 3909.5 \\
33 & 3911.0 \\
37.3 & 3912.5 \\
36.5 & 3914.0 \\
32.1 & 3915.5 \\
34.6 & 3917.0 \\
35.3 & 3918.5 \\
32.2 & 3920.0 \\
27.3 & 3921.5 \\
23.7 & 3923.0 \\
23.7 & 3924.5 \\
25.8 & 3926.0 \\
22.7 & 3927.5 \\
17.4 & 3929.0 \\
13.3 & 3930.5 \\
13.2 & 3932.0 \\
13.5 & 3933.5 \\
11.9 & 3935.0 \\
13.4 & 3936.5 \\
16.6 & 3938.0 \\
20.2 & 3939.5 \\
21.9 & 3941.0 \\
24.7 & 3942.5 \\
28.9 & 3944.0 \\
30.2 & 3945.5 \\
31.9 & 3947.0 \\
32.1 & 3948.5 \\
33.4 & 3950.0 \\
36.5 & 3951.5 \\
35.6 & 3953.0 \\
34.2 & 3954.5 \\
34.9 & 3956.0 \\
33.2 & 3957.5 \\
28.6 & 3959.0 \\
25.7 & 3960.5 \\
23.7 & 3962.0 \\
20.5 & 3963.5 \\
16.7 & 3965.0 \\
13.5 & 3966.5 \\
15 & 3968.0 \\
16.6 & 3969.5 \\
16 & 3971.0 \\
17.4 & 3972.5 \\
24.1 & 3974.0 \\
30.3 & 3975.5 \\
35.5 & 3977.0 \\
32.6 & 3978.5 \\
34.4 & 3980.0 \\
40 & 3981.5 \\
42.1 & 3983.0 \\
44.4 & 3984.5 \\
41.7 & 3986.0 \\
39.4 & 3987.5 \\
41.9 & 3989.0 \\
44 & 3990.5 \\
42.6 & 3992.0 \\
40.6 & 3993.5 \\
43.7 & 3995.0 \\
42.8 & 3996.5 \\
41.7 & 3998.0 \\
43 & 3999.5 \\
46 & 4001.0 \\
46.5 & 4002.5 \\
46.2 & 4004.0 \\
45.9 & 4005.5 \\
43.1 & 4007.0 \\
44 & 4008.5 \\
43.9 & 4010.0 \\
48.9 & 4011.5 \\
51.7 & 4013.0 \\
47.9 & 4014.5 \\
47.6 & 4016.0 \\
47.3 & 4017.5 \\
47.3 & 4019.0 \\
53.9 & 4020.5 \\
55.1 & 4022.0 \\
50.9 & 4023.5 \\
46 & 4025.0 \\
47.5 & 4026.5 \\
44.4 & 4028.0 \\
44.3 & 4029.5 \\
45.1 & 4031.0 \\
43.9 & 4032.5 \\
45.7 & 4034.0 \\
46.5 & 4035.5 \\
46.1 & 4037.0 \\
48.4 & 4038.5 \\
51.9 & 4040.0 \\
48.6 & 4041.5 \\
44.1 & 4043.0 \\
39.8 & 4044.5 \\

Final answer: 0.446 mag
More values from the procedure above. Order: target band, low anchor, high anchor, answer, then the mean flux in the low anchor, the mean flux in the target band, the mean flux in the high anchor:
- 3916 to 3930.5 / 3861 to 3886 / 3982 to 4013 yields 0.178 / 22.8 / 26.3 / 43.8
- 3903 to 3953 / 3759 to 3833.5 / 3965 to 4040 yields 0.305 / 25.5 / 26.6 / 40.8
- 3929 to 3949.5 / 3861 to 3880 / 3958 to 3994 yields 0.310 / 22.9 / 20.9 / 30.3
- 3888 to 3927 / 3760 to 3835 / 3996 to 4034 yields 0.213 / 25.3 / 29.6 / 46.6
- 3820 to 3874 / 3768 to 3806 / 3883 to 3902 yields 0.300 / 28.1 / 20.7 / 26.8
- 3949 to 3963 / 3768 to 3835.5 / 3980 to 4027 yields 0.270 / 25.3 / 31.6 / 45.2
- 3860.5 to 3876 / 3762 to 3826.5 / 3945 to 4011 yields 0.268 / 26.4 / 23.2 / 34.5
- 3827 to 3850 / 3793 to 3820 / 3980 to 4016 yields 0.461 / 25.6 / 18.8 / 43.9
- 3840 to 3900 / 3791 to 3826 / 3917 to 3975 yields 0.044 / 24.7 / 23.4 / 24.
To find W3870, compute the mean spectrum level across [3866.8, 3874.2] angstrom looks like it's 26.4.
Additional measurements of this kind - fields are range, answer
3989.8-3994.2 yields 42.4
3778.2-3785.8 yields 31.4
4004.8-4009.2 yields 44.3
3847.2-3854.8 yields 20.5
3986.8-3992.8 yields 42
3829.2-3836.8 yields 16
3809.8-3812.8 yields 26.6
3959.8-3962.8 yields 24.6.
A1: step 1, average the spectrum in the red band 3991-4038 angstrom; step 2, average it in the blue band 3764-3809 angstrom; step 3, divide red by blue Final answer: 1.66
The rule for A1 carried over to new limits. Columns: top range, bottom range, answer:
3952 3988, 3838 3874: 1.31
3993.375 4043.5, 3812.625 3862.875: 2.31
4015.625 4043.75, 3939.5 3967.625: 1.72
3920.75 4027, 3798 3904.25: 1.44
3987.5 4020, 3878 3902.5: 1.73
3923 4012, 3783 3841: 1.34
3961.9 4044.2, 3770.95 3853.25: 1.67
